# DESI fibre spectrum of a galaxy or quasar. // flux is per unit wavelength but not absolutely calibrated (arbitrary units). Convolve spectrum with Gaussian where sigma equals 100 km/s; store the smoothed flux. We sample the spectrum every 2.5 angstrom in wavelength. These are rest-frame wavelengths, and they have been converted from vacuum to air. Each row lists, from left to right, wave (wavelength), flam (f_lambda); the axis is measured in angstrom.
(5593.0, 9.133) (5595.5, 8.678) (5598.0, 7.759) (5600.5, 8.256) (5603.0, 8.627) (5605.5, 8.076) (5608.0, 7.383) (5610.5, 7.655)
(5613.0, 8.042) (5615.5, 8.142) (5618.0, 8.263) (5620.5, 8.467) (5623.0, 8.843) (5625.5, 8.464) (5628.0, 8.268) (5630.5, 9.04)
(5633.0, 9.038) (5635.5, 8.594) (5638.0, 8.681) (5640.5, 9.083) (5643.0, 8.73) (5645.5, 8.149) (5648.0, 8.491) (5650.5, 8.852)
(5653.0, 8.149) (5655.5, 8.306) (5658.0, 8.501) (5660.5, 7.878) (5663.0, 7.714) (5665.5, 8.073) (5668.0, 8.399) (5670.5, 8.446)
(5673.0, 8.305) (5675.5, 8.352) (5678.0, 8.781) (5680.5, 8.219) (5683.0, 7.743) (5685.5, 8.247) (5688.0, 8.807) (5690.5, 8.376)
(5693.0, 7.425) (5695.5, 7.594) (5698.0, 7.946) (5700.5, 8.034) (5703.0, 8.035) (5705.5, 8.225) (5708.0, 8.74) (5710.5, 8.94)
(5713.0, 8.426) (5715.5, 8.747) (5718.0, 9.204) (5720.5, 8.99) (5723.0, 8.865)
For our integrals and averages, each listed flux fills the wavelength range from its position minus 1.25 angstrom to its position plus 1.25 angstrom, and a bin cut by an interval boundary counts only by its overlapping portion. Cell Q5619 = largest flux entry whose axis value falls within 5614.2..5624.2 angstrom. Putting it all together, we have 8.843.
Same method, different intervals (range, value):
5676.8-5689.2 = 8.807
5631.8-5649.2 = 9.083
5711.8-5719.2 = 9.204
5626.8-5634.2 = 9.04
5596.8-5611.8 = 8.627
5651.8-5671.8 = 8.501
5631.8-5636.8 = 9.038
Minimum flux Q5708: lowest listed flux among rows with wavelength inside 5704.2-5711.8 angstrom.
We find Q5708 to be 8.225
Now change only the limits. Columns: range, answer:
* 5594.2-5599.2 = 7.759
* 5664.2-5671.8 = 8.073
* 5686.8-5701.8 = 7.425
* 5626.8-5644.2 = 8.268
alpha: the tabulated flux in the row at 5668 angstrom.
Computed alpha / 8.399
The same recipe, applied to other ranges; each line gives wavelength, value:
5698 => 7.946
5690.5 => 8.376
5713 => 8.426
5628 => 8.268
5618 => 8.263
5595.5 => 8.678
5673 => 8.305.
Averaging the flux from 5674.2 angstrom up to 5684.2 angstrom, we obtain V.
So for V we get 8.28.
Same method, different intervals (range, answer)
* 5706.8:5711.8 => 8.84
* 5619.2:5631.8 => 8.62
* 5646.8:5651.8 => 8.67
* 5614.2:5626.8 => 8.43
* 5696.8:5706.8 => 8.06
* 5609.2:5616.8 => 7.94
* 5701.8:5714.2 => 8.48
